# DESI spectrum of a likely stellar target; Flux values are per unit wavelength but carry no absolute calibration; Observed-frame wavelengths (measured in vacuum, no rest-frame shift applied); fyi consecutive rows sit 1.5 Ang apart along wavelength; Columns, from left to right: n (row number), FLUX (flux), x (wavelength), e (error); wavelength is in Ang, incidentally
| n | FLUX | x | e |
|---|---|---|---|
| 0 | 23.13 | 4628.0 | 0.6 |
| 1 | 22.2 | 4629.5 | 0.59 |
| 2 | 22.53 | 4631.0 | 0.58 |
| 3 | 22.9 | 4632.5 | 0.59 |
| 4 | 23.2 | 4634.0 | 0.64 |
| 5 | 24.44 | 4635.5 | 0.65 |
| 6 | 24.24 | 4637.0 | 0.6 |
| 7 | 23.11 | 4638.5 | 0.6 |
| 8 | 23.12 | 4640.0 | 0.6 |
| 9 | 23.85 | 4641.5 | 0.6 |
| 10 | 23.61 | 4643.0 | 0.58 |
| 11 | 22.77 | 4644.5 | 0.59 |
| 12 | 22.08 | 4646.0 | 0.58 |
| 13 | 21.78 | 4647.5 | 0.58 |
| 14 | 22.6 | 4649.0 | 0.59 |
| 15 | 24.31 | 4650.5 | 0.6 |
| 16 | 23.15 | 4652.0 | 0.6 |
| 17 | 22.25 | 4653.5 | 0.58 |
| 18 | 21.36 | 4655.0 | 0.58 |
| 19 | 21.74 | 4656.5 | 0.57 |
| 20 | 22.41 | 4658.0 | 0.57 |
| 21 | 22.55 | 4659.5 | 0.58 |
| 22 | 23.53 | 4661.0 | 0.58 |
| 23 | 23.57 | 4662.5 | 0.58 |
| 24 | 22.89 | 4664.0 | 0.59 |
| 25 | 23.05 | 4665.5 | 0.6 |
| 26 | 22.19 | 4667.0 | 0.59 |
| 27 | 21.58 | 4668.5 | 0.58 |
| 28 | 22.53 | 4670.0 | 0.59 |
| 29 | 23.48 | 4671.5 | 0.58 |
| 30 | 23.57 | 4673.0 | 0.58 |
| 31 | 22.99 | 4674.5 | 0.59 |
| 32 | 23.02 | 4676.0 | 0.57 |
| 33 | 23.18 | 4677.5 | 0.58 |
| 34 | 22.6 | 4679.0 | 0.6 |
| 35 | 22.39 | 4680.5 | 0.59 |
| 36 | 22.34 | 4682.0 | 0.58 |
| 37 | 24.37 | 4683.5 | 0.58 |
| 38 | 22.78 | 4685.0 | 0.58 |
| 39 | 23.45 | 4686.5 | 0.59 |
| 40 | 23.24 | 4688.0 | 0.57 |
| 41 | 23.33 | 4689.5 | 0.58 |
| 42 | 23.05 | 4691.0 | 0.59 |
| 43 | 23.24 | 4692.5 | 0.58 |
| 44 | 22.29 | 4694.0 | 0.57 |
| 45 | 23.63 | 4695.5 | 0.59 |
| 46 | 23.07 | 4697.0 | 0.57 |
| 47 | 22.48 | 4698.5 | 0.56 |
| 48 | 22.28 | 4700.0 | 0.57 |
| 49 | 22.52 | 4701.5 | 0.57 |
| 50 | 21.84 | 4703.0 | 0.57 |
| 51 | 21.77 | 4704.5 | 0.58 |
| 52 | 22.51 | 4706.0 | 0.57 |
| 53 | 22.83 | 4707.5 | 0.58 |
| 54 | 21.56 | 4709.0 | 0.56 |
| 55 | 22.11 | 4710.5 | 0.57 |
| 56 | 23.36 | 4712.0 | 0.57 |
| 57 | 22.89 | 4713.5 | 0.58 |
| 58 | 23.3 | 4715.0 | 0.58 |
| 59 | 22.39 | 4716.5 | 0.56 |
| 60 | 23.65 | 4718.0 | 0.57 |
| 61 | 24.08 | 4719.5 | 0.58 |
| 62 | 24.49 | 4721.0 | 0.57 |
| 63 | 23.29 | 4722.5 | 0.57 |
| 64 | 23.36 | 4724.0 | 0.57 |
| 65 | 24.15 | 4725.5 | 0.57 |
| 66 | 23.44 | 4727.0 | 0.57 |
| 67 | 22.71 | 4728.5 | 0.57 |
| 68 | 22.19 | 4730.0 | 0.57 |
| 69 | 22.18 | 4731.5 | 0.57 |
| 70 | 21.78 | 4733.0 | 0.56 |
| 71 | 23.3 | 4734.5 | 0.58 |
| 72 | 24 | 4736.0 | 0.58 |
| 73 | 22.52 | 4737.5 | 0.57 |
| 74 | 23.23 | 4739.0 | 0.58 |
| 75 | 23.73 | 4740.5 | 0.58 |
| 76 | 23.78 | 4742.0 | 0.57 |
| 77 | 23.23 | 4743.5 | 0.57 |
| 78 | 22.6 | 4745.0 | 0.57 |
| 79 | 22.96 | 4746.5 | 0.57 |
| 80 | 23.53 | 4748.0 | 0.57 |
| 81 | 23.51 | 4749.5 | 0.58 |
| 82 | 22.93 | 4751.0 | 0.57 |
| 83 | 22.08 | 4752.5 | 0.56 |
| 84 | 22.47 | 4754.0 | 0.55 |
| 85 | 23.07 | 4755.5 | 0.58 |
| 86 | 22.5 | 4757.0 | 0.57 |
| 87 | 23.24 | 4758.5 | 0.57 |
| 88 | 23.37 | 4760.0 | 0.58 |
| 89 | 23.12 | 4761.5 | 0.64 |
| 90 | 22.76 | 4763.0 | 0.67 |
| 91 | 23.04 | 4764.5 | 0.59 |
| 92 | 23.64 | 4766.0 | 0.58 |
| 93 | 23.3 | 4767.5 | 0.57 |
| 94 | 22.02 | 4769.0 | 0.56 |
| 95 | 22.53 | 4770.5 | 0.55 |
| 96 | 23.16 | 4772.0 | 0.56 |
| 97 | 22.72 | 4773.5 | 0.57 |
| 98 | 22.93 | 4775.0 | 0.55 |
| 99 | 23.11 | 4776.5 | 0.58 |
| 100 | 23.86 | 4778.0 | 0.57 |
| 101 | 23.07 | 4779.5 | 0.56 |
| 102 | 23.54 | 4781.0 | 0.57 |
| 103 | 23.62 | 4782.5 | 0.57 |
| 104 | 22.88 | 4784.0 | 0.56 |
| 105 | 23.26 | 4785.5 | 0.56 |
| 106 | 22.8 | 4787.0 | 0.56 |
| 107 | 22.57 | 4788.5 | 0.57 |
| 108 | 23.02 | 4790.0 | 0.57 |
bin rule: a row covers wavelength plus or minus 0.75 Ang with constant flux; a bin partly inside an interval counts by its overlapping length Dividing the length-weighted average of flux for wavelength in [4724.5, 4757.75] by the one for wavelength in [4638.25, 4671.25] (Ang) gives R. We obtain 1.01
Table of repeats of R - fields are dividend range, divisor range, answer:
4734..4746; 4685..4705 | 1.02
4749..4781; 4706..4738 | 1.00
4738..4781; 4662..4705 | 1.01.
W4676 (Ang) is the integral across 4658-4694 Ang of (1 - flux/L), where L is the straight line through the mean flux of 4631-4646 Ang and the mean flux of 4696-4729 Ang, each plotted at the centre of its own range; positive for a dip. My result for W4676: 0.3 Ang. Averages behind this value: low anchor 23.4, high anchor 22.9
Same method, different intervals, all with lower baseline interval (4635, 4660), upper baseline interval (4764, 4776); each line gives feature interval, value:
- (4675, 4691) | -0.12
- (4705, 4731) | -0.17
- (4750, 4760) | 0.06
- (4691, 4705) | 0.18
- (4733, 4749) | -0.22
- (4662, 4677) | 0.01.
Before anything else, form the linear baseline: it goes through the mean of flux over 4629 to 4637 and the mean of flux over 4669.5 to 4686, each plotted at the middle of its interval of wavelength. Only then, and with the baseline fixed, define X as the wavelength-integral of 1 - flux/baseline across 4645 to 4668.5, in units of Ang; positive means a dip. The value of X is 0.52 Ang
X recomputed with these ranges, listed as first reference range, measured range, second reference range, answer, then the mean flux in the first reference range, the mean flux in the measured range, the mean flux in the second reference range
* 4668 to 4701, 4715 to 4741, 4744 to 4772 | -0.29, 23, 23.2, 22.9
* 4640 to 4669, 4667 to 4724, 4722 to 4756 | -0.06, 22.7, 22.9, 23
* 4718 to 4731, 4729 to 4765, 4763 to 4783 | 0.50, 23.4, 23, 23.1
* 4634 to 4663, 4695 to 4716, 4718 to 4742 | 0.55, 23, 22.6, 23.3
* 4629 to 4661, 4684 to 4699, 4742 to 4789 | -0.10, 22.9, 23.1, 23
